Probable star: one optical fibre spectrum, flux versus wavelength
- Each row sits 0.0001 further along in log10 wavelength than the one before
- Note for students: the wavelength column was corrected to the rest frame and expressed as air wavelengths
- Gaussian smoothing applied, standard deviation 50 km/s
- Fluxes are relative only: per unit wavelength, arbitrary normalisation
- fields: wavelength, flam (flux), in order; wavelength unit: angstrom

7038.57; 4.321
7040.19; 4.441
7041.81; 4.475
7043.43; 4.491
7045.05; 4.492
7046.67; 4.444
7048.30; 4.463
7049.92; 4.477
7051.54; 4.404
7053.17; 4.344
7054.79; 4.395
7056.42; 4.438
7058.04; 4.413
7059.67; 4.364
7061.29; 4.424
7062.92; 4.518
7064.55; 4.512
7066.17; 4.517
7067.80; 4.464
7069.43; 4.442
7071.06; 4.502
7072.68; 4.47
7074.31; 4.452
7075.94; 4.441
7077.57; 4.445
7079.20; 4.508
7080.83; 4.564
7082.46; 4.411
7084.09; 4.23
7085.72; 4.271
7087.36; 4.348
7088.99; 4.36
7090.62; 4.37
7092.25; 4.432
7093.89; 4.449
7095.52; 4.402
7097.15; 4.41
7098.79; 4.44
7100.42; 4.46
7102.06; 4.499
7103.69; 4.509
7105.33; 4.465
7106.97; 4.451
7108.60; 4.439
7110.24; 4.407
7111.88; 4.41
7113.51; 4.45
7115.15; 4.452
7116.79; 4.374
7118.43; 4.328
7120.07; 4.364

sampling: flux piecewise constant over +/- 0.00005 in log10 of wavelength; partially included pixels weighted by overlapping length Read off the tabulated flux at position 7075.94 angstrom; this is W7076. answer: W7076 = 4.441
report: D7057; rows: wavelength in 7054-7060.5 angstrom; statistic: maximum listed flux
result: 4.438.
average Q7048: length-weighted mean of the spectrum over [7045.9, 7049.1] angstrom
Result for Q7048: 4.44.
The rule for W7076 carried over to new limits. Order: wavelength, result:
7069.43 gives 4.442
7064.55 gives 4.512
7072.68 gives 4.47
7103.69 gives 4.509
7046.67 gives 4.444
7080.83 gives 4.564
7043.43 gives 4.491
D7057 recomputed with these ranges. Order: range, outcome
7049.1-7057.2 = 4.477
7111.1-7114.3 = 4.45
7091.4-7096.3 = 4.449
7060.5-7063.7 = 4.518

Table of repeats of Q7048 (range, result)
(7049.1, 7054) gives 4.41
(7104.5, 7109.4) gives 4.45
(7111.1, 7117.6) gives 4.42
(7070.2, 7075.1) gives 4.48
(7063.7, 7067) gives 4.52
